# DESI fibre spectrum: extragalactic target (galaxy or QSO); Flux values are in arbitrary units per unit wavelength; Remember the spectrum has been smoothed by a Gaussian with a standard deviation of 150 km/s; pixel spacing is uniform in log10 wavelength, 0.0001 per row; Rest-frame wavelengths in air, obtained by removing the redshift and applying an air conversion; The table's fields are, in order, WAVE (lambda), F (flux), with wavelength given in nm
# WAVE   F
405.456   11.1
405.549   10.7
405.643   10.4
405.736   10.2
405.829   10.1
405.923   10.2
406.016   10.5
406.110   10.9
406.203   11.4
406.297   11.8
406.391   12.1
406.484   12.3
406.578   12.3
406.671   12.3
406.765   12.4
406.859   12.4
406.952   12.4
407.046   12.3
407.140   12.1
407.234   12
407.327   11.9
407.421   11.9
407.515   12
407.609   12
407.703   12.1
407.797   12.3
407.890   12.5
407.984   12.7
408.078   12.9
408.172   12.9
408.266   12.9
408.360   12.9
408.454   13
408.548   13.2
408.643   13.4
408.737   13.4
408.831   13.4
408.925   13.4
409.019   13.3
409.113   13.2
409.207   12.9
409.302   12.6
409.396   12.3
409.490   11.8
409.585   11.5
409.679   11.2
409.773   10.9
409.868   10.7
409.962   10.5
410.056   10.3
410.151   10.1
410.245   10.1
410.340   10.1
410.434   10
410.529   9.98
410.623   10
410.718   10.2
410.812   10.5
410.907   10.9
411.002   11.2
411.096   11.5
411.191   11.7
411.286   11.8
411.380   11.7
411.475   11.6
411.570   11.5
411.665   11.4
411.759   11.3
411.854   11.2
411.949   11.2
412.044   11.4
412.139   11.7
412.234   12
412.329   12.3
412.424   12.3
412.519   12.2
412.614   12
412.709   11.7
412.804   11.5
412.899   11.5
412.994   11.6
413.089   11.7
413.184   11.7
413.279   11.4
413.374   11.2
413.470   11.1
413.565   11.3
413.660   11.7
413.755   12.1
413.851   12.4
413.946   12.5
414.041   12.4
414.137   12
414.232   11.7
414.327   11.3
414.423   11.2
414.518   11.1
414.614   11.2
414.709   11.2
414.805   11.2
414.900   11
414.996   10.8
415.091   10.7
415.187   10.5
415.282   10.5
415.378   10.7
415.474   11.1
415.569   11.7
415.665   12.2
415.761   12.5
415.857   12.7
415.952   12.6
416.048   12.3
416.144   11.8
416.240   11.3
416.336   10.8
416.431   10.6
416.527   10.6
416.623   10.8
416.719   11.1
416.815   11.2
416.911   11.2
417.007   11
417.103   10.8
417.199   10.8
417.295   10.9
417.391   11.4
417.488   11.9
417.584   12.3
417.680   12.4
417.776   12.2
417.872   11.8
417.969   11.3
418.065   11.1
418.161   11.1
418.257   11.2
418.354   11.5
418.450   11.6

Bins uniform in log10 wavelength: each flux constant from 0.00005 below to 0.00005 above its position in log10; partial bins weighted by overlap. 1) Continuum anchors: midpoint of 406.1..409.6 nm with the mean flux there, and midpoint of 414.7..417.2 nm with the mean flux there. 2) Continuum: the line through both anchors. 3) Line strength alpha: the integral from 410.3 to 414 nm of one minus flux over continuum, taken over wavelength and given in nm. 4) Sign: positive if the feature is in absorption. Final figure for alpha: 0.13 nm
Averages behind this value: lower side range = 12.5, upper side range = 11.3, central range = 11.4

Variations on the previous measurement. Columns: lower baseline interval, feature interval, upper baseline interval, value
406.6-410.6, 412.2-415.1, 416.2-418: -0.008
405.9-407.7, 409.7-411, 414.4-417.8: 0.144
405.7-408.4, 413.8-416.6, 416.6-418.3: 0.009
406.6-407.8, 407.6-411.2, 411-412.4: 0.026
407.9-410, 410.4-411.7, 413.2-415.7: 0.115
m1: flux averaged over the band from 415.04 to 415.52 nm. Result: 10.7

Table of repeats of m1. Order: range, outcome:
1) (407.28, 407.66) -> 12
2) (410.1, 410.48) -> 10.1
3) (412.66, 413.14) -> 11.6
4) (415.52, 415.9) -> 12.3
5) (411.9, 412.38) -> 11.7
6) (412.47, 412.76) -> 12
